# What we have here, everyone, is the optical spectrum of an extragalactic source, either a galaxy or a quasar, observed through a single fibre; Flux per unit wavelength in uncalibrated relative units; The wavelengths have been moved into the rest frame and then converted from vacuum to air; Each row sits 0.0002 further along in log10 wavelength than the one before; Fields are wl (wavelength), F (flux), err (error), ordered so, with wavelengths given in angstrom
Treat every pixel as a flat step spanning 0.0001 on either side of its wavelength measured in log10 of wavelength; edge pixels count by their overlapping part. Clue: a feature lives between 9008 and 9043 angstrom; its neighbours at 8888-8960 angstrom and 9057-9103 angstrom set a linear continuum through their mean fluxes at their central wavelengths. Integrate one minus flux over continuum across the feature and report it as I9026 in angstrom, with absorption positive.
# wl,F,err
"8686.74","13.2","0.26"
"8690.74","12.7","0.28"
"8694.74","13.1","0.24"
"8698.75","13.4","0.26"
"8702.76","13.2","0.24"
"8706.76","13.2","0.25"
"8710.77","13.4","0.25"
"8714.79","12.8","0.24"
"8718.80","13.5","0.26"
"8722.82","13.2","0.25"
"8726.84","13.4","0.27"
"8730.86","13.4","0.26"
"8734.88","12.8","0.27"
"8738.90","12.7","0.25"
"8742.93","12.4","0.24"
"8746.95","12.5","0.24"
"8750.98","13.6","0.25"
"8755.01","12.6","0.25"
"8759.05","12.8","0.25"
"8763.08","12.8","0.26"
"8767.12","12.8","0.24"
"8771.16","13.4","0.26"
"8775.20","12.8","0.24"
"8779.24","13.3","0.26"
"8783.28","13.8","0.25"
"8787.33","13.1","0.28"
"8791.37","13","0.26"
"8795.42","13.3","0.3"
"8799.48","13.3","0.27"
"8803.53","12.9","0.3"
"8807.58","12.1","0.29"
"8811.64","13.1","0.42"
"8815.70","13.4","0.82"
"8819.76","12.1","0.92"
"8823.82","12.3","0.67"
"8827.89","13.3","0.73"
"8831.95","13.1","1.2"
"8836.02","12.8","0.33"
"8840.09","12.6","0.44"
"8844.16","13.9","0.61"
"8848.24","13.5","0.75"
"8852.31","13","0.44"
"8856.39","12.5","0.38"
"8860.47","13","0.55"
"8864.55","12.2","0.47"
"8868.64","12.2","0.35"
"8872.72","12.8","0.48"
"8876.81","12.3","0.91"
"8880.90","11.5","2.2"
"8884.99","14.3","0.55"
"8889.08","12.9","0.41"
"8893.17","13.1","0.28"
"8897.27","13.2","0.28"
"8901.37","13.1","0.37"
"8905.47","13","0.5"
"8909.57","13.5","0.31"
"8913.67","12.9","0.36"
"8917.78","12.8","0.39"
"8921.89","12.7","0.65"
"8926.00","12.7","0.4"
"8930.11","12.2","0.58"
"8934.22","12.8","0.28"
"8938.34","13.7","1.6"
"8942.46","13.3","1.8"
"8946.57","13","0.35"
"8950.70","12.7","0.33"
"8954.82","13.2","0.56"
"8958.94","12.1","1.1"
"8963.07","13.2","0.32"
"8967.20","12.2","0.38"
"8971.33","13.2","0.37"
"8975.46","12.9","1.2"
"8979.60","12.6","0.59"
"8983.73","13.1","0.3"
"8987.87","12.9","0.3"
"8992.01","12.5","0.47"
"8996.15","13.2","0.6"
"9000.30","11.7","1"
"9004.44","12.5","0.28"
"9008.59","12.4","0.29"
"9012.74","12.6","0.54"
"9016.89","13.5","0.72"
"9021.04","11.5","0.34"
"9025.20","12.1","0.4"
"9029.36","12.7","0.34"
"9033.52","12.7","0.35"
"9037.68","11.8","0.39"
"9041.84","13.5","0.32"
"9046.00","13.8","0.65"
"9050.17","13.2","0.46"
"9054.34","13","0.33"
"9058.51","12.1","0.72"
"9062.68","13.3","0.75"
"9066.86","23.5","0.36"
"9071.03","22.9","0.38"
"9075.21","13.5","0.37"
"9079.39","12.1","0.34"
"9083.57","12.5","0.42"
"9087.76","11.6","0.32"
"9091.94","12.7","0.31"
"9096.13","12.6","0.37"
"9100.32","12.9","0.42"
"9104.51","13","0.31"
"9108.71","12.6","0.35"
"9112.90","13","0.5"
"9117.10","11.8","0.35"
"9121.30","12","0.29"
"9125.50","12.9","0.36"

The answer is 3.66 angstrom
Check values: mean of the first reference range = 13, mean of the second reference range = 14.5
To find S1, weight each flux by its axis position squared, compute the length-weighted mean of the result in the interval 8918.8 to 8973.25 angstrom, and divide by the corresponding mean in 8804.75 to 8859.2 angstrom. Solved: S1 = 1.0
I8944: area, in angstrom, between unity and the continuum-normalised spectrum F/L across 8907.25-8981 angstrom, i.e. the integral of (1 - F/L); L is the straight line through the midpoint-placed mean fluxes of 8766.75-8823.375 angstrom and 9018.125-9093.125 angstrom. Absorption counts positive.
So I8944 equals 3.3 angstrom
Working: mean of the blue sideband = 13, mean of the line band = 12.9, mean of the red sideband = 13.8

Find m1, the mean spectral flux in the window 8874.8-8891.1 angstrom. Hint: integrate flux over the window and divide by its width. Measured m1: 12.8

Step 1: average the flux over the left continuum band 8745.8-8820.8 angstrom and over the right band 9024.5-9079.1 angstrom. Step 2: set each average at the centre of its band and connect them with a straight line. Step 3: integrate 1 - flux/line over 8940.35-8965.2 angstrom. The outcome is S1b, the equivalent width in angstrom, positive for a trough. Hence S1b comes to 1.79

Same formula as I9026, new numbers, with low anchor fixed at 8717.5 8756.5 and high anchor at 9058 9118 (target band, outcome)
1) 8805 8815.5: 0.4 angstrom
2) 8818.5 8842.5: 1.0 angstrom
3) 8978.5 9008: 2.5 angstrom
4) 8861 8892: 1.9 angstrom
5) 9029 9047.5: 1.4 angstrom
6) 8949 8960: 0.8 angstrom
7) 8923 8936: 1.0 angstrom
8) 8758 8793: 0.1 angstrom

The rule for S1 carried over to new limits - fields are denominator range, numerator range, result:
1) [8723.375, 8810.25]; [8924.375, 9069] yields 1.06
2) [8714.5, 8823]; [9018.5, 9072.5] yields 1.17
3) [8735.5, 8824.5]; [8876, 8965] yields 1.03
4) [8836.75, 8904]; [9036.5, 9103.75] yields 1.14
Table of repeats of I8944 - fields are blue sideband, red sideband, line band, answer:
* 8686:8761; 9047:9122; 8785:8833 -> 1.13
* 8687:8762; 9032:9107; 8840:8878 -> 1.60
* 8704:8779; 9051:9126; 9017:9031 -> 1.40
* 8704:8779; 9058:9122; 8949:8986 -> 2.25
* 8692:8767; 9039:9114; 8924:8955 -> 1.53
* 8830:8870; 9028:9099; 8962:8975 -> 0.62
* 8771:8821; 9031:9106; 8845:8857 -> 0.07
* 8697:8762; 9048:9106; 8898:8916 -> 0.69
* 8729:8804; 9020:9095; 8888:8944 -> 1.83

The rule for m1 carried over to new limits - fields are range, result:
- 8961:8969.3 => 12.7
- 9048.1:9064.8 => 12.9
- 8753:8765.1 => 12.7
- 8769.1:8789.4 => 13.3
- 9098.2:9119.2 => 12.7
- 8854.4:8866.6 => 12.6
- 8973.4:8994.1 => 12.8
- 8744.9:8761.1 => 12.9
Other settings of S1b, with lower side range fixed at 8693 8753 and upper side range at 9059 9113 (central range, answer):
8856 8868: 0.9 angstrom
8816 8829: 0.8 angstrom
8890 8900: 0.4 angstrom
